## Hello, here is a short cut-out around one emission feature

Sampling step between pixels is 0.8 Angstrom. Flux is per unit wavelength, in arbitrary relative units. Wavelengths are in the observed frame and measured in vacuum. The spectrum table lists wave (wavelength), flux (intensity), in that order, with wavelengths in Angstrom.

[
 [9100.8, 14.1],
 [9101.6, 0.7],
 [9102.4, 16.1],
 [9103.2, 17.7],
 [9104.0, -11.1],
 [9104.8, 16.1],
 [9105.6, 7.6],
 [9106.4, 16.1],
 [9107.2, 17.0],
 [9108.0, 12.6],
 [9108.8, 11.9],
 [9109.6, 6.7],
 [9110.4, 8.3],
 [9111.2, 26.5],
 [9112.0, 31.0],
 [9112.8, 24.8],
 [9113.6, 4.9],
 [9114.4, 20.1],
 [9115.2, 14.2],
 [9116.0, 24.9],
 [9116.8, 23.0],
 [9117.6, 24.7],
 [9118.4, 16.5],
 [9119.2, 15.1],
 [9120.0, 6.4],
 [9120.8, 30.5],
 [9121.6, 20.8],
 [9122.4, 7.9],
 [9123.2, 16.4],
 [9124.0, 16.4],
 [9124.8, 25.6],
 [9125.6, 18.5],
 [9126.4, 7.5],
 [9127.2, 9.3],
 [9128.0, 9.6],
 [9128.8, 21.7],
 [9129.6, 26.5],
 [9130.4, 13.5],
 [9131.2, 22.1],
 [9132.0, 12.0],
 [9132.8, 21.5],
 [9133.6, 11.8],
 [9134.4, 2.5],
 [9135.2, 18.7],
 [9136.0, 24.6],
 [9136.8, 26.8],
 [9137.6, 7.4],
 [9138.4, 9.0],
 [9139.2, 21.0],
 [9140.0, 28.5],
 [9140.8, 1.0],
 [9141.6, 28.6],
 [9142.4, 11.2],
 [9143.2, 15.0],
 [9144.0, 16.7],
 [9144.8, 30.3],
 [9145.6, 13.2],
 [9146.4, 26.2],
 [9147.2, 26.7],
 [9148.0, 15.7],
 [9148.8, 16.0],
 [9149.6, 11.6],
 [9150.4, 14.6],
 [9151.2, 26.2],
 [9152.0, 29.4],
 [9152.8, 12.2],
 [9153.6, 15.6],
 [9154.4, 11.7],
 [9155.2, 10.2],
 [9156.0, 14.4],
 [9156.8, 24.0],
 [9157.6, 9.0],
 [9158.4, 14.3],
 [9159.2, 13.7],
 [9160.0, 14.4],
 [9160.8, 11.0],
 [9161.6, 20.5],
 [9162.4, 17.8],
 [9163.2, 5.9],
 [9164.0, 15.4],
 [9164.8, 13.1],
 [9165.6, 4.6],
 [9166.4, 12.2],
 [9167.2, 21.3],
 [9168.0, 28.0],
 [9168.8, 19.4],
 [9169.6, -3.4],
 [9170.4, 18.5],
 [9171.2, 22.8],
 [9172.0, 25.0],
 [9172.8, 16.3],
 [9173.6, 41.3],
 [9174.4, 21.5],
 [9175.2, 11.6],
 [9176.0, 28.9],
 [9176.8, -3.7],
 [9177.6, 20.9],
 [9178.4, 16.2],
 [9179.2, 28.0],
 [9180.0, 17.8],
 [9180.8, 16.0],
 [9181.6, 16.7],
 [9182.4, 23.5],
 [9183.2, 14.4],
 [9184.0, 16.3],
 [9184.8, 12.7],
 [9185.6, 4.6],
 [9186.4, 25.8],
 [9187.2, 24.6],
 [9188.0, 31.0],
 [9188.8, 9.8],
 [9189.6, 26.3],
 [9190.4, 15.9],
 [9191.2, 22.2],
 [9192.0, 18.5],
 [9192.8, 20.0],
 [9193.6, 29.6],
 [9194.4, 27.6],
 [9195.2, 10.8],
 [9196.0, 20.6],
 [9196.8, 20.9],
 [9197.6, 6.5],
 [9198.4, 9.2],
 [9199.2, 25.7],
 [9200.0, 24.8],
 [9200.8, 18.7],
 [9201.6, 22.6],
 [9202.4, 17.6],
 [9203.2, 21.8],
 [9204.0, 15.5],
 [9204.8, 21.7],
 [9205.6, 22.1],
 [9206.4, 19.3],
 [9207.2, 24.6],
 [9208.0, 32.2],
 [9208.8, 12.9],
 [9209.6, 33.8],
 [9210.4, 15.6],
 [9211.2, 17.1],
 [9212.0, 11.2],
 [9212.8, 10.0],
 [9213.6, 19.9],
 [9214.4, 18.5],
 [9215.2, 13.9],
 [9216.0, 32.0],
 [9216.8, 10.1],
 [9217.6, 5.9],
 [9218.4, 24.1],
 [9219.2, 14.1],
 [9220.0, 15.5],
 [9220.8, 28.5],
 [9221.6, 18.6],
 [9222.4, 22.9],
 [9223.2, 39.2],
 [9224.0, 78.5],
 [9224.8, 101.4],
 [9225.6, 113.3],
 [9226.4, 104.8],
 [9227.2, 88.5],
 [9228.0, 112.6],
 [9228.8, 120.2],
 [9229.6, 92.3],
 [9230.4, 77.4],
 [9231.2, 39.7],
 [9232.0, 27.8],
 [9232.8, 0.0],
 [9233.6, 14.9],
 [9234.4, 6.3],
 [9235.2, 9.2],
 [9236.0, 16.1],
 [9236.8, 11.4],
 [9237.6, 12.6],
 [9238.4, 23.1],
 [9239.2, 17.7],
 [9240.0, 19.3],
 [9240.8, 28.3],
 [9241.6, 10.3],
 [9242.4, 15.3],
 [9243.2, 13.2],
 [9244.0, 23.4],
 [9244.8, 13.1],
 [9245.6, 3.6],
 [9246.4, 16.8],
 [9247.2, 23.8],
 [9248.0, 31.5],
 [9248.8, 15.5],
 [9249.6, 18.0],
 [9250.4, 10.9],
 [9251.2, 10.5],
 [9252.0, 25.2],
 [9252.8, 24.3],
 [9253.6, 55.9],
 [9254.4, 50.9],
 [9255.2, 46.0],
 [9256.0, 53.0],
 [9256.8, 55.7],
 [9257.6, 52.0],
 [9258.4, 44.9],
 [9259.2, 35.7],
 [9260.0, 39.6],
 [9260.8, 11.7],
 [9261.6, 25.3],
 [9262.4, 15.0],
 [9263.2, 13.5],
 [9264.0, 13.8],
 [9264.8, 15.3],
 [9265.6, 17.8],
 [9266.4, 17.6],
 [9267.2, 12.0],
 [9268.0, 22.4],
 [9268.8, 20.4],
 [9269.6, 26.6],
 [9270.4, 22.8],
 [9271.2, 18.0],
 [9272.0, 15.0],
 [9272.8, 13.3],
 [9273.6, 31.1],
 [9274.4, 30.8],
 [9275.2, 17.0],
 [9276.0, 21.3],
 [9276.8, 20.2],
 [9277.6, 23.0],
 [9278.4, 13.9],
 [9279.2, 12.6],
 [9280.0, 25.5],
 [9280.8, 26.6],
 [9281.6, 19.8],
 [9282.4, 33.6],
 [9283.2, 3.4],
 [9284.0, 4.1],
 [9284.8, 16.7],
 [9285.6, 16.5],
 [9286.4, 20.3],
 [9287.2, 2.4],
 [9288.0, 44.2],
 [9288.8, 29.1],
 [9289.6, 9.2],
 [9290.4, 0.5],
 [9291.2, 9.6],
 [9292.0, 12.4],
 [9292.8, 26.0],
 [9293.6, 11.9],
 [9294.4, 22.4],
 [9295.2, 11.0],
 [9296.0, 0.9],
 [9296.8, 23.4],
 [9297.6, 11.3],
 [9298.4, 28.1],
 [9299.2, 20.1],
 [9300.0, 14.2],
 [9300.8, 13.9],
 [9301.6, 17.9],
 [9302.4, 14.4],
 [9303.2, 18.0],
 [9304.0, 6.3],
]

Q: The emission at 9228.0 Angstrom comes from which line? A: Halpha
